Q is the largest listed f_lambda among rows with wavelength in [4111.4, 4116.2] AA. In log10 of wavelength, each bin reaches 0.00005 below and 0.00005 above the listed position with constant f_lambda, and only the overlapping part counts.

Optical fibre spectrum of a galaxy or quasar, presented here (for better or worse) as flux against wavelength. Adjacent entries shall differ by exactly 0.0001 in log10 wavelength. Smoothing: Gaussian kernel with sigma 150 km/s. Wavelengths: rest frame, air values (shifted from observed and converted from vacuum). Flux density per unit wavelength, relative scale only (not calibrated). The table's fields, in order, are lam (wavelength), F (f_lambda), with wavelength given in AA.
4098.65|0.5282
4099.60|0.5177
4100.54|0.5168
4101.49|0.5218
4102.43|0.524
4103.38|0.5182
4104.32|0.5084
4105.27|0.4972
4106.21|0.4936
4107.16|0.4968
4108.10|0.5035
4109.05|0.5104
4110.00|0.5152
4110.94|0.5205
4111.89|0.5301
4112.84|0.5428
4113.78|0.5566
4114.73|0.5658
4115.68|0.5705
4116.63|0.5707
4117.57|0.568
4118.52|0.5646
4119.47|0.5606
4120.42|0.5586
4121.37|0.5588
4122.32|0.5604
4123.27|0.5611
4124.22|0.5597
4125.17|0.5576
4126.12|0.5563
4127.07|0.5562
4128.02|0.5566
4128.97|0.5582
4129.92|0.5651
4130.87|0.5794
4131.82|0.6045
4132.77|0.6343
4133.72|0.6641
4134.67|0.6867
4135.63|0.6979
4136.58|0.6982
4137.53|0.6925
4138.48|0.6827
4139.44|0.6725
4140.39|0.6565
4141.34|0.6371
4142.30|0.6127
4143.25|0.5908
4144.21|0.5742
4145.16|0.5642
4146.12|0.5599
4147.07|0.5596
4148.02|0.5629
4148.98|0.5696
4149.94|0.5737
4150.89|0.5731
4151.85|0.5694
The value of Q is 0.5705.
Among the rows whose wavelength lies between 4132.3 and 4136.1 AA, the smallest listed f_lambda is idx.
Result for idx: 0.6343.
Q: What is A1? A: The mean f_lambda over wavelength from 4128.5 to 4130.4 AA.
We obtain 0.562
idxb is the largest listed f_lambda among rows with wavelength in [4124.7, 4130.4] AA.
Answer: 0.5651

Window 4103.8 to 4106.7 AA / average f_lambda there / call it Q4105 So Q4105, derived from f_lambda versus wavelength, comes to 0.5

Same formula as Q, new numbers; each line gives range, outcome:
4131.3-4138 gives 0.6982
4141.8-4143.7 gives 0.6127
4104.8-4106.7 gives 0.4972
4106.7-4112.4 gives 0.5301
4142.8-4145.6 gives 0.5908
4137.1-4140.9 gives 0.6925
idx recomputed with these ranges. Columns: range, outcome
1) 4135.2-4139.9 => 0.6725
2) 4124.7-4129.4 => 0.5562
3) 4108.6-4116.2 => 0.5104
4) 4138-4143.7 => 0.5908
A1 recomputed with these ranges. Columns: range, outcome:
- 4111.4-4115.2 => 0.548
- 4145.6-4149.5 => 0.562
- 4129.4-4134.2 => 0.61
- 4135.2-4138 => 0.697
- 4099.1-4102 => 0.518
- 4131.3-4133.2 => 0.619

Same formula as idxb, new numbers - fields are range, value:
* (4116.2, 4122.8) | 0.5707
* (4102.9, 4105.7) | 0.5182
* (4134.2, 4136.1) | 0.6979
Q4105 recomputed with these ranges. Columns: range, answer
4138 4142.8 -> 0.652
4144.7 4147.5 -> 0.561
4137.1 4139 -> 0.686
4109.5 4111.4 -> 0.518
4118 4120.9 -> 0.56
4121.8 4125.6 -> 0.559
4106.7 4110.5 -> 0.507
